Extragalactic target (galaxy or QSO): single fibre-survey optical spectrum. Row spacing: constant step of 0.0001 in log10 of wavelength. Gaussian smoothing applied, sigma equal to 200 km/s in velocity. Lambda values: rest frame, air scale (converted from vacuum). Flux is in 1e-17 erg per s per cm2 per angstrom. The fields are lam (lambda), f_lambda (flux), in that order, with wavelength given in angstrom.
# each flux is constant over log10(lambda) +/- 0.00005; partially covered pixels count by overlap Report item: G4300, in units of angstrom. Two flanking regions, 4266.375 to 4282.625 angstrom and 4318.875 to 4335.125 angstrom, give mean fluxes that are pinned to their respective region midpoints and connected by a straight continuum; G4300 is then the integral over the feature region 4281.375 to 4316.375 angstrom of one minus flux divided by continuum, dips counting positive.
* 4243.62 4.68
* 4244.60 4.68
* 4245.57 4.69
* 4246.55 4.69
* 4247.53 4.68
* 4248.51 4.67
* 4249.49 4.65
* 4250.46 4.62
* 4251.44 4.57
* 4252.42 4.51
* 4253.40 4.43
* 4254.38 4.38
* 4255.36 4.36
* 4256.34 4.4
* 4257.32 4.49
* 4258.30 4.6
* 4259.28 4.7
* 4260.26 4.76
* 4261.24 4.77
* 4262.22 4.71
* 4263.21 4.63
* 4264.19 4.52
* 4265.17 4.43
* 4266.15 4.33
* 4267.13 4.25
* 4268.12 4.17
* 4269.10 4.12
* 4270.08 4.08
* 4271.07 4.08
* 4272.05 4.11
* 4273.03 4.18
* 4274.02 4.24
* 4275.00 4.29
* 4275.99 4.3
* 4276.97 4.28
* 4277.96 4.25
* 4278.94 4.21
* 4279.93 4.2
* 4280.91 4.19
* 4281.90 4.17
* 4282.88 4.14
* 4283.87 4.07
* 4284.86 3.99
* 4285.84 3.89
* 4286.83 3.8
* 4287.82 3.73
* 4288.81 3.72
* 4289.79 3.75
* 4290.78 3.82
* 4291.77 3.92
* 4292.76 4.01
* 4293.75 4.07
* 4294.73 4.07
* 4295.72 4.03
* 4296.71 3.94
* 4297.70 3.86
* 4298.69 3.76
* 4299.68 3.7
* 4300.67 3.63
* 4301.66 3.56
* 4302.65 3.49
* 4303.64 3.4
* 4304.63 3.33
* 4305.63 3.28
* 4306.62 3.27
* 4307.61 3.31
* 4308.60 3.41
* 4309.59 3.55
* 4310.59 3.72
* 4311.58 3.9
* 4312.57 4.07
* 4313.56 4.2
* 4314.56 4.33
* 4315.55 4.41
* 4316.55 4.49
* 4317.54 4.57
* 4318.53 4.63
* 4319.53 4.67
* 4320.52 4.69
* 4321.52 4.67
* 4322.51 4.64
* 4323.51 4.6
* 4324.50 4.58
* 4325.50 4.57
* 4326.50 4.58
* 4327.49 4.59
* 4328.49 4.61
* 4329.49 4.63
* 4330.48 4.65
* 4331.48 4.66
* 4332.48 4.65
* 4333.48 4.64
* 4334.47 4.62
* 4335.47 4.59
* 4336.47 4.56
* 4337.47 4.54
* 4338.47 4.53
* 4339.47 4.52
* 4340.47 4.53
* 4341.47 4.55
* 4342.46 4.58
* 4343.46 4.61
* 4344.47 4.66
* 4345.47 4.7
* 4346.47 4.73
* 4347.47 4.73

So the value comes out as 4.6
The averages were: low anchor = 4.2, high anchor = 4.63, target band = 3.81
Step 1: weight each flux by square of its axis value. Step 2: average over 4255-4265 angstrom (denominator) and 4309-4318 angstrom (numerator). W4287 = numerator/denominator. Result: 0.92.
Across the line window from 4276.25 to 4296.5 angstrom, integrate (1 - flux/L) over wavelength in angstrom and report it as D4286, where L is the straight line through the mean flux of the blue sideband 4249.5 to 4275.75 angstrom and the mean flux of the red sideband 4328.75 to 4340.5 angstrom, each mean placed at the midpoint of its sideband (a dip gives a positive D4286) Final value 2.1 angstrom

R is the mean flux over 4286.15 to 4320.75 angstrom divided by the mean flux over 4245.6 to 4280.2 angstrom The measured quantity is 0.9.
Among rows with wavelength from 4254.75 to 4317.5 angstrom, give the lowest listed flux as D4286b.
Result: 3.27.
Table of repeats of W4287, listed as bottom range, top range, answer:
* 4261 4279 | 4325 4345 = 1.10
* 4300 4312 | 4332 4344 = 1.33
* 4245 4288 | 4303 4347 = 1.03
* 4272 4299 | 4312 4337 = 1.15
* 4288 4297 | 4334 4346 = 1.19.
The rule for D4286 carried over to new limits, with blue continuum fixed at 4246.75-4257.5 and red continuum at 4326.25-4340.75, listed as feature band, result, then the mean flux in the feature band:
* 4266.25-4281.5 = 1.2 angstrom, 4.2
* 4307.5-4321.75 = 1.2 angstrom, 4.19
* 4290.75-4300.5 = 1.4 angstrom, 3.91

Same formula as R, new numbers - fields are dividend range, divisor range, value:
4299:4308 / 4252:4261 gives 0.76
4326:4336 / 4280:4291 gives 1.17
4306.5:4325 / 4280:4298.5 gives 1.07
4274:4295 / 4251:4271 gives 0.91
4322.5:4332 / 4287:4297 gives 1.18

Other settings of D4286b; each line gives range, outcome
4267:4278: 4.08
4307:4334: 3.31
